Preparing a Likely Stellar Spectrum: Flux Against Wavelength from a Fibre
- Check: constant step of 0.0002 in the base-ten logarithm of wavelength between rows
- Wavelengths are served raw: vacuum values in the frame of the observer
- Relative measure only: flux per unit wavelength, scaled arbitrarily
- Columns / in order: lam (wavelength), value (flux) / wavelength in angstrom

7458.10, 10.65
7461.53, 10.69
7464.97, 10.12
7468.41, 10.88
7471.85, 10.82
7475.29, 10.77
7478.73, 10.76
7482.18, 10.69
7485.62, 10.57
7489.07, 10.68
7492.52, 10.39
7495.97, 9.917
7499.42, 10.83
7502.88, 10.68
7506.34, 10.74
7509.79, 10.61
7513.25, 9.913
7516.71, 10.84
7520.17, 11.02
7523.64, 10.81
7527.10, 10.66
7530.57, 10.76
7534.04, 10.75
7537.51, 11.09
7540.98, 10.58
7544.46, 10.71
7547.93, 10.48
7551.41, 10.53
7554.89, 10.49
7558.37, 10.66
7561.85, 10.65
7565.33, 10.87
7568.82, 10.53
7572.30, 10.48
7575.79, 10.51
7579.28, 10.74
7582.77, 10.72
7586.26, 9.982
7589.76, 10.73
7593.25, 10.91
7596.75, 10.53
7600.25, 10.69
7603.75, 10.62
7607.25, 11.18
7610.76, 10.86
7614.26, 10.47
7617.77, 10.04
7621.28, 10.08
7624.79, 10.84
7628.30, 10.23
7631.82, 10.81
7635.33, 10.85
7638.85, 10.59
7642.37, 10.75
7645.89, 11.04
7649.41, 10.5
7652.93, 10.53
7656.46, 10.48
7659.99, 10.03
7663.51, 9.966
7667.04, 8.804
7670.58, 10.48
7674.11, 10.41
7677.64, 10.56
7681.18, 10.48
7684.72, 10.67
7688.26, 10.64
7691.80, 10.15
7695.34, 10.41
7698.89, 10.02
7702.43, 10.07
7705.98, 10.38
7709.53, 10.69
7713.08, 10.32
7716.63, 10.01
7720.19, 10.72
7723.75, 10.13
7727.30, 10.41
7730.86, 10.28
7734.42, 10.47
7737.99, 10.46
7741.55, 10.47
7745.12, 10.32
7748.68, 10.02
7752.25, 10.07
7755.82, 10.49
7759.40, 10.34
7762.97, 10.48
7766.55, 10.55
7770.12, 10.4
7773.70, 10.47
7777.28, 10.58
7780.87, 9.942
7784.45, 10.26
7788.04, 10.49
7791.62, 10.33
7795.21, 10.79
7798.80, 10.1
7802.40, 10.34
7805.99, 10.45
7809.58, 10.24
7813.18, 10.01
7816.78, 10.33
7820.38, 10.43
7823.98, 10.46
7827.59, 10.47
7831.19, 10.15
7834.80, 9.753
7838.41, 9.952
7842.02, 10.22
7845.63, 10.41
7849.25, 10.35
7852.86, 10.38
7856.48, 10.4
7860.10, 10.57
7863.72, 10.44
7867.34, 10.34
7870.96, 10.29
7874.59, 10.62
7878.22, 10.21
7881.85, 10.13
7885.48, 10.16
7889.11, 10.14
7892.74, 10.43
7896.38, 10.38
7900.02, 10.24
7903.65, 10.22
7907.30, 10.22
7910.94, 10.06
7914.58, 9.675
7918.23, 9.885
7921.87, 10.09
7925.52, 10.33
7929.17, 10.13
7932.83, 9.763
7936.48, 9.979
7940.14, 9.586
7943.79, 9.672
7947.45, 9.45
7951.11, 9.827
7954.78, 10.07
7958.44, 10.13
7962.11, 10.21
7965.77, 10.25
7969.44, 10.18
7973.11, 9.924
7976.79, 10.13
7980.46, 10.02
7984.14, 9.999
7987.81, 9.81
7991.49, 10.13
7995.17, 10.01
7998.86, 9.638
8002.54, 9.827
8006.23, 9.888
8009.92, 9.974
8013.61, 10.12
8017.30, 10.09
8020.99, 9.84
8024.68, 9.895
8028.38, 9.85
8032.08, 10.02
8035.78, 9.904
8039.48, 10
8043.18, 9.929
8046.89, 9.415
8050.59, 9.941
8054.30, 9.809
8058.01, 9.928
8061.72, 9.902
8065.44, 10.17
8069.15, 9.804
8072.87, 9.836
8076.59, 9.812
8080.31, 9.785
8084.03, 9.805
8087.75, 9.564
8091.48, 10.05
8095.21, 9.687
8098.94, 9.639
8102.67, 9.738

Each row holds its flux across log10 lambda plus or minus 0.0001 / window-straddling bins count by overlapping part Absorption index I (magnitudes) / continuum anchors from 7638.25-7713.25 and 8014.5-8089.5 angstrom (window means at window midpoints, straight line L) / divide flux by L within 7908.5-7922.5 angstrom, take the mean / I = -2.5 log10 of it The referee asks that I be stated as 0.01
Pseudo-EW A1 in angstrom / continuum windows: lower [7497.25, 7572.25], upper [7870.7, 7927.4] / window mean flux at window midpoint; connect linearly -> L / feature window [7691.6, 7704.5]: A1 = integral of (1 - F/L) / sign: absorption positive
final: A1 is 0.4 angstrom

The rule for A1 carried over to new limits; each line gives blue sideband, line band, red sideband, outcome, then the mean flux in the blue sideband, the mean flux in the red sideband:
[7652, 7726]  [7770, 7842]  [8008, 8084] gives -1.0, 10.3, 9.9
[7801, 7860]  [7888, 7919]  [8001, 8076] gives 0.0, 10.3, 9.91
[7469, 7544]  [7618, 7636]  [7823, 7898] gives 0.1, 10.7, 10.3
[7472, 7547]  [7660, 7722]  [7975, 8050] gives 0.7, 10.7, 9.93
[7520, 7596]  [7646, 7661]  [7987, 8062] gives 0.0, 10.7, 9.9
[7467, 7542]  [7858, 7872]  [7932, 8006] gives -0.4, 10.7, 9.93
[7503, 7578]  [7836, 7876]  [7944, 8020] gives -0.7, 10.7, 9.98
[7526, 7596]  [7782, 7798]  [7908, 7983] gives -0.3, 10.6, 9.97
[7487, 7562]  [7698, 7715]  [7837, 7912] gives 0.2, 10.6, 10.3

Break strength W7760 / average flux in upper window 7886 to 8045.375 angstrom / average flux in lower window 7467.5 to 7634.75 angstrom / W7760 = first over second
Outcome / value 0.9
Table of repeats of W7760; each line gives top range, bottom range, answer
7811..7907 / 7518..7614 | 0.96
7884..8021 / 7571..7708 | 0.96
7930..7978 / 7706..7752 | 0.96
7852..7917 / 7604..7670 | 0.98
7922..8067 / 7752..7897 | 0.96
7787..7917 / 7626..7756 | 0.99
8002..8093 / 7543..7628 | 0.93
